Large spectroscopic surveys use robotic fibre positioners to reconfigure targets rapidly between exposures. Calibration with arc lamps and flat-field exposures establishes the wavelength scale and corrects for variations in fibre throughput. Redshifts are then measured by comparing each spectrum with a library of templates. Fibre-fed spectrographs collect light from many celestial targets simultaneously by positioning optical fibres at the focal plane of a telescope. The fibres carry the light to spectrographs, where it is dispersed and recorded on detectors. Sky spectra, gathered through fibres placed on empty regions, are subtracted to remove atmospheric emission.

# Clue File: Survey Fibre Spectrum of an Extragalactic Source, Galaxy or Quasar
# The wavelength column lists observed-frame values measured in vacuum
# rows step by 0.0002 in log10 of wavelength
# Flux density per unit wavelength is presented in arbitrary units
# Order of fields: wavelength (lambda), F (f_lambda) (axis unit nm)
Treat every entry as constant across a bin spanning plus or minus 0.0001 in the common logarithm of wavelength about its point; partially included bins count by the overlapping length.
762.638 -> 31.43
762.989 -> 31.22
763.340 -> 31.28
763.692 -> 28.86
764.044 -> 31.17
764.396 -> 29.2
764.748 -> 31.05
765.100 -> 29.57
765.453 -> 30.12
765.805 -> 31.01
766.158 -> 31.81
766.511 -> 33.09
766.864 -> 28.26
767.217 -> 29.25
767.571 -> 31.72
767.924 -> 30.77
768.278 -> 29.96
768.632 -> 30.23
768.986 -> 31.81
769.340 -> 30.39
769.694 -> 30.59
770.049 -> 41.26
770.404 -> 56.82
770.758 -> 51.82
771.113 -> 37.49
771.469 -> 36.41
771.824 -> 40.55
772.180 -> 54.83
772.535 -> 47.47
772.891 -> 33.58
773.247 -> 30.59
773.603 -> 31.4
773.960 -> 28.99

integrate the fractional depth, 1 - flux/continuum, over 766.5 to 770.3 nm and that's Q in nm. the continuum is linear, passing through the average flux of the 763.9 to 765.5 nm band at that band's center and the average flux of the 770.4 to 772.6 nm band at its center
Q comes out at 0.65 nm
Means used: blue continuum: 30.2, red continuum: 45.6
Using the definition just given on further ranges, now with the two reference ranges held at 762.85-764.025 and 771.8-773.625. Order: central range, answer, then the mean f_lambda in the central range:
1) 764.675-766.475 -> 0.11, 30.9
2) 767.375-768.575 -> 0.16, 30.7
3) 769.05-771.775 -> -0.17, 40.3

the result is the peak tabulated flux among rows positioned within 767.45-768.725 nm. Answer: 31.72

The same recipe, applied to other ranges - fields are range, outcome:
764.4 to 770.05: 41.26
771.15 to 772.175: 40.55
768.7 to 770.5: 56.82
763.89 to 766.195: 31.81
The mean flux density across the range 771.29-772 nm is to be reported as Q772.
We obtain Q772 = 38.5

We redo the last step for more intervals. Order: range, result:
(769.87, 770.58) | 48.9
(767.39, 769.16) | 30.9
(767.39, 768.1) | 31.2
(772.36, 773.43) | 37.2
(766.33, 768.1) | 30.6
